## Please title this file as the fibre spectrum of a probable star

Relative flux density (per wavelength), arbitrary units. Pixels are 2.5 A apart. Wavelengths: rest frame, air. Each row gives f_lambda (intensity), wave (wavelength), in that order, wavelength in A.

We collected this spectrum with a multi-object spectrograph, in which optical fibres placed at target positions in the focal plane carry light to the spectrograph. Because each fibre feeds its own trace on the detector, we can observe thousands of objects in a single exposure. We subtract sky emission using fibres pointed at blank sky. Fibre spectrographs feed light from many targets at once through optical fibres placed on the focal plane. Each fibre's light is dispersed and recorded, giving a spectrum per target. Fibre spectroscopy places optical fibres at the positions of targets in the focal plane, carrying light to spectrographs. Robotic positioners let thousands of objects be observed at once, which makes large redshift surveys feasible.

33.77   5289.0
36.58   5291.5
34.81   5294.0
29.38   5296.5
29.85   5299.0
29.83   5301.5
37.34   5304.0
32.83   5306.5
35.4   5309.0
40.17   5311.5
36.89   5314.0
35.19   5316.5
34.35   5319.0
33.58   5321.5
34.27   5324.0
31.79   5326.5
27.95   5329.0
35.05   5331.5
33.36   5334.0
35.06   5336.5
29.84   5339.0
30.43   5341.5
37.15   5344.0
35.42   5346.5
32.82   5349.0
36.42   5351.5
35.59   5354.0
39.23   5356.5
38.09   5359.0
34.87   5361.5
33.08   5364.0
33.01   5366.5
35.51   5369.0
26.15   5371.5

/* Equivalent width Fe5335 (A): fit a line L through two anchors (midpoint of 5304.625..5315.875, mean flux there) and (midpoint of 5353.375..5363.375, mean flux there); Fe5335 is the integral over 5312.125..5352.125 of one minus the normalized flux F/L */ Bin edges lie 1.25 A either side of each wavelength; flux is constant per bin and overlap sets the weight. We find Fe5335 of 3.01 A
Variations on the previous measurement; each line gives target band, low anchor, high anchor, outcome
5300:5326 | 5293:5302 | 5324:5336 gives -2.60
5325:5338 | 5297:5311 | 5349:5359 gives 0.93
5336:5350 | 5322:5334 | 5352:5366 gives 0.33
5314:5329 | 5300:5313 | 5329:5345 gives 0.20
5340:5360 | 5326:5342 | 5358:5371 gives -1.38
